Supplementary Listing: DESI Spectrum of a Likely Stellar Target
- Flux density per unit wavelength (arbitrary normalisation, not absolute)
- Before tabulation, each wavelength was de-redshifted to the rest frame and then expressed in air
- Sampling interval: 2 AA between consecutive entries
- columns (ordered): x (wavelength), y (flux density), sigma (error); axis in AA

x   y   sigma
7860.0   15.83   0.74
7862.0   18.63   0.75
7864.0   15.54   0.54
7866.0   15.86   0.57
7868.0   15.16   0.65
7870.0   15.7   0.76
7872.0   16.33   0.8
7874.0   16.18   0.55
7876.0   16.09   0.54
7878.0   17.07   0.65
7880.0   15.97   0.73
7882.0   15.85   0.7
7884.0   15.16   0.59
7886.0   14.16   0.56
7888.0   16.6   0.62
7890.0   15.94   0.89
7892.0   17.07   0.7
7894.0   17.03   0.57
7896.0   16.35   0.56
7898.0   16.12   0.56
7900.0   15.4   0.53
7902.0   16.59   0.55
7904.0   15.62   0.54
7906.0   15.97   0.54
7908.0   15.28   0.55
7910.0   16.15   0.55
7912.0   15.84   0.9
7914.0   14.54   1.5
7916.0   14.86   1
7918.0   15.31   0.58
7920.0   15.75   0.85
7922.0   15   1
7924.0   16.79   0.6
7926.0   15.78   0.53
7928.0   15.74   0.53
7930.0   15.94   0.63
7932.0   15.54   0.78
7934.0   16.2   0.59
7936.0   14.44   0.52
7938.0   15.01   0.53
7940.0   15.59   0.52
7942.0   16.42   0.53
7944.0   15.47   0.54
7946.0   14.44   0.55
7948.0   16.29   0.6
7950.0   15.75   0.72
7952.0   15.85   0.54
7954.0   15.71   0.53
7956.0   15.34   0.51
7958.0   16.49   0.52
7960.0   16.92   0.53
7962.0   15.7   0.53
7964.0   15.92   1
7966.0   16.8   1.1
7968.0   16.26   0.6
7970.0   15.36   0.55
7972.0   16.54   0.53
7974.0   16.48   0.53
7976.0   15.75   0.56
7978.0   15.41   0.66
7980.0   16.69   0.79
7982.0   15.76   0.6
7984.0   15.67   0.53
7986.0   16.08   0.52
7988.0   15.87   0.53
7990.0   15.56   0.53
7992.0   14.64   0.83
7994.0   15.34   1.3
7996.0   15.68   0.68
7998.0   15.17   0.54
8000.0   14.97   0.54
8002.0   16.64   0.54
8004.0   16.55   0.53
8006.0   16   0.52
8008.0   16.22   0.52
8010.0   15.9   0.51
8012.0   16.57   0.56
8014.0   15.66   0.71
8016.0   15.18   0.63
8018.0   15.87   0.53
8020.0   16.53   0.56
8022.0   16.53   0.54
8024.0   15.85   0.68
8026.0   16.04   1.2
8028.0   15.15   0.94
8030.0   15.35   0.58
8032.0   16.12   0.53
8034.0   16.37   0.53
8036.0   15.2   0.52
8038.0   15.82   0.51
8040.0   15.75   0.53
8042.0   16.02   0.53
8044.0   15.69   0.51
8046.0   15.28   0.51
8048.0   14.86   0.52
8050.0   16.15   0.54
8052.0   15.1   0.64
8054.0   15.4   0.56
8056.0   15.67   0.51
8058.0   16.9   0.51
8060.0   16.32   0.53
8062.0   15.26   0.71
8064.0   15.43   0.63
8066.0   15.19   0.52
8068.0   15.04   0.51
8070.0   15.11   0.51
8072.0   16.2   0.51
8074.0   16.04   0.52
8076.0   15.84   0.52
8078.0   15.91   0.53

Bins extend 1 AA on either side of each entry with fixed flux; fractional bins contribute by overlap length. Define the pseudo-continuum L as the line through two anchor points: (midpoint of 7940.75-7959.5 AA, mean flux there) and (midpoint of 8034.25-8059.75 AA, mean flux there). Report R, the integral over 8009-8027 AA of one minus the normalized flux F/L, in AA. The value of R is -0.34 AA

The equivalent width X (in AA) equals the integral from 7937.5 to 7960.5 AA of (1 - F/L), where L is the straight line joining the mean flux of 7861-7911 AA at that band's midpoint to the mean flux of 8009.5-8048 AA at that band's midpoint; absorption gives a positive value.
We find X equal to 0.3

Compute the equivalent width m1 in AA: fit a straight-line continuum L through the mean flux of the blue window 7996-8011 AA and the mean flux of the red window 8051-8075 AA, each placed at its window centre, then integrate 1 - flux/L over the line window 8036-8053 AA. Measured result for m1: 0.2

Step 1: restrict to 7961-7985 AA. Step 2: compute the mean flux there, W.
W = 16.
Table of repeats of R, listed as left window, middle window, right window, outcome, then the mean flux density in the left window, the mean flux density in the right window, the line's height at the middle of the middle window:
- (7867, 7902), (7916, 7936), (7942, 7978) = 0.39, 16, 15.9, 16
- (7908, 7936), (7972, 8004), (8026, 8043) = -0.18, 15.6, 15.7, 15.7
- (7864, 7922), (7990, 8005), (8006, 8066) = 0.22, 15.8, 15.8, 15.8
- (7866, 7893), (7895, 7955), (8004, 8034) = 1.09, 15.9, 16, 15.9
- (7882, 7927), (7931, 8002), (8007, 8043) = 0.38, 15.8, 15.9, 15.8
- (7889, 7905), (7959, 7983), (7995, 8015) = -0.14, 16.3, 15.9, 16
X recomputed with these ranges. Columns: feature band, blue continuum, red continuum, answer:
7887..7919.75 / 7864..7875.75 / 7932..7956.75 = -0.4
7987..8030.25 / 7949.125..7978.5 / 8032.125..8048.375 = 0.1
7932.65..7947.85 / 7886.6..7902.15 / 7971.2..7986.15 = 0.7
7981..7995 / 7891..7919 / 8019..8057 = 0.2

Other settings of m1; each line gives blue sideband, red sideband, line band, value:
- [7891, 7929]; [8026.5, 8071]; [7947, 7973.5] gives -0.5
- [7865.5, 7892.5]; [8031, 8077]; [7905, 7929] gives 0.4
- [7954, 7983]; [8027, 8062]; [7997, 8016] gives 0.0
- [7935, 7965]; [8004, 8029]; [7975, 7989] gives -0.1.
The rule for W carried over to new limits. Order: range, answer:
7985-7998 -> 15.5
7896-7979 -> 15.8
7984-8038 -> 15.8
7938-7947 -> 15.4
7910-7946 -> 15.5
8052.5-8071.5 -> 15.6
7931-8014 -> 15.8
